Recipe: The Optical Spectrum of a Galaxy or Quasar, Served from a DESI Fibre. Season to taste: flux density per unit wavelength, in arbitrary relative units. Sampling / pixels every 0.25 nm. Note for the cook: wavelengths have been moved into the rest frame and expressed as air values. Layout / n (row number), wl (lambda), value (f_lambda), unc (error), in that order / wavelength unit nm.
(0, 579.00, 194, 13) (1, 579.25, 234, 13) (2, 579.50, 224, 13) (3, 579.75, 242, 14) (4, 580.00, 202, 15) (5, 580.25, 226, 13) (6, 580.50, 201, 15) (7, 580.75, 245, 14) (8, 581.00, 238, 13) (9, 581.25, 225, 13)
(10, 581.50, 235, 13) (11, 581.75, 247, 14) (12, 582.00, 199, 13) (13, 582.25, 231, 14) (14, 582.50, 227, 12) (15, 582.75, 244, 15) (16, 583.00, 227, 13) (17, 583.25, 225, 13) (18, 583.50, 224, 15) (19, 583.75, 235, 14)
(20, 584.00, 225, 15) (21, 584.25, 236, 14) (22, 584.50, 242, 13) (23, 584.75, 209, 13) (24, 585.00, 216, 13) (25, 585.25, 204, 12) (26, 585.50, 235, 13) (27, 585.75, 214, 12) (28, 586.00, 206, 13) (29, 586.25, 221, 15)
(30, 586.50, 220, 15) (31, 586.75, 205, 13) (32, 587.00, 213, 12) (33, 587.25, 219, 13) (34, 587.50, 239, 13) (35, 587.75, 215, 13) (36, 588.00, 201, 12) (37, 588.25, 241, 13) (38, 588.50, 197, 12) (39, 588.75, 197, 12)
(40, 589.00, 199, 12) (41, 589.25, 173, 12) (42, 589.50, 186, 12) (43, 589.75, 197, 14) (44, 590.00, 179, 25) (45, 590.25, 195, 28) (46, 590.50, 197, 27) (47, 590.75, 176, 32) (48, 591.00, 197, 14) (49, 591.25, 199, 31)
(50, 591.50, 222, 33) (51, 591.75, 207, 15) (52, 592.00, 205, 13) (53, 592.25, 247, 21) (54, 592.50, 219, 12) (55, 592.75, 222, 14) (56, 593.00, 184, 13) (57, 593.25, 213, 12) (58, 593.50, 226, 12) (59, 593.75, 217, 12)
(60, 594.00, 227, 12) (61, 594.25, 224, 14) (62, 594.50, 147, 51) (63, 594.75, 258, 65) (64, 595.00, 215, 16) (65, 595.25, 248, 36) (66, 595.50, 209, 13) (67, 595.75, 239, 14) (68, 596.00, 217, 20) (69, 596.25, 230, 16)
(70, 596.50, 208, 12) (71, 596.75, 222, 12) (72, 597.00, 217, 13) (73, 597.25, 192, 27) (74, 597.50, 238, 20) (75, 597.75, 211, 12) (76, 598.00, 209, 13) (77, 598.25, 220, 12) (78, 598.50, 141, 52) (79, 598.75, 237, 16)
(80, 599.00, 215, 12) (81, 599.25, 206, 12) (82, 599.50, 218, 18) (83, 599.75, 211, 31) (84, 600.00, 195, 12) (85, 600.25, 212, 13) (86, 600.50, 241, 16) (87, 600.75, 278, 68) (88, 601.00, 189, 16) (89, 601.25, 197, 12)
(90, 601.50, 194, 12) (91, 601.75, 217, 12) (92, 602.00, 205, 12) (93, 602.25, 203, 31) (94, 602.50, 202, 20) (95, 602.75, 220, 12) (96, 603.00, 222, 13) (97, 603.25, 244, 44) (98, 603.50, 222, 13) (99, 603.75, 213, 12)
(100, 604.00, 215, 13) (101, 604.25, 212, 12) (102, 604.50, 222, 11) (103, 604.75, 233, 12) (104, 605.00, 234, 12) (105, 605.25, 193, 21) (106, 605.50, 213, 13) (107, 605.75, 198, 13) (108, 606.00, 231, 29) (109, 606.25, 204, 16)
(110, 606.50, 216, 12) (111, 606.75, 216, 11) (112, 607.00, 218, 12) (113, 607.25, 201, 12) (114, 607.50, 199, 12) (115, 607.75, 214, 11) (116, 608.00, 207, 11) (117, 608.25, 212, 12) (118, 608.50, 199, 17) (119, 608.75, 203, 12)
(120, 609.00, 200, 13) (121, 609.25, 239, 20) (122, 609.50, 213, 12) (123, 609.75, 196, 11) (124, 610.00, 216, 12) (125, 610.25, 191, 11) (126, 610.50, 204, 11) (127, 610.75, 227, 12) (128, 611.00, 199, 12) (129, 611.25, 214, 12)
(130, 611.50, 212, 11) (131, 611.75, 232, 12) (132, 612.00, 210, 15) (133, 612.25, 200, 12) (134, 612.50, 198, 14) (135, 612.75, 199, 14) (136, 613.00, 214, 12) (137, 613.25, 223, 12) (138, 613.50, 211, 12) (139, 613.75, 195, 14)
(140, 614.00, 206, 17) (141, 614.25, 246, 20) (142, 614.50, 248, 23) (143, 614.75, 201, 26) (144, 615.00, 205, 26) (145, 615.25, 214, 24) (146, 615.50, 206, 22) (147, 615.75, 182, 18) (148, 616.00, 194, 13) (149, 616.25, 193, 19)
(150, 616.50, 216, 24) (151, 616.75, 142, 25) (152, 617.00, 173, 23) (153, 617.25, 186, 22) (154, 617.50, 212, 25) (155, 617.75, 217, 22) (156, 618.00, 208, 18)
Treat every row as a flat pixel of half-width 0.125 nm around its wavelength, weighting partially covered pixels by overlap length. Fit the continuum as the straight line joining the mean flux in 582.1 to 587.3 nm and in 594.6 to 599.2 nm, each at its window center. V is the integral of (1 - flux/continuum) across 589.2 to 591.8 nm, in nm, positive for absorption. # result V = 0.31 nm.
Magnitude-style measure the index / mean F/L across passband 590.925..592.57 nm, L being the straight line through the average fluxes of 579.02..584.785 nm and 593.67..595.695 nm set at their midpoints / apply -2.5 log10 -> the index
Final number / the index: 0.03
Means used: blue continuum 228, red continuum 219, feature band 214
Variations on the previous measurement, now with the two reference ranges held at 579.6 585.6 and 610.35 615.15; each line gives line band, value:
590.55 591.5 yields 0.14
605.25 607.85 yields 0.03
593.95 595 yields 0.04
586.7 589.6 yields 0.08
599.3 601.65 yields 0.02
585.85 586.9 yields 0.06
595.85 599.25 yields 0.04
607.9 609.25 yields 0.04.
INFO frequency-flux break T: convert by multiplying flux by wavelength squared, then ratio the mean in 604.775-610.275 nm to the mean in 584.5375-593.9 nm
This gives 1.07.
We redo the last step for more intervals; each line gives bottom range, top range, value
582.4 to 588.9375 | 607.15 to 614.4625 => 1.04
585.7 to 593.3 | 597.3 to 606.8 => 1.08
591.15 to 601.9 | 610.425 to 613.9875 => 1.03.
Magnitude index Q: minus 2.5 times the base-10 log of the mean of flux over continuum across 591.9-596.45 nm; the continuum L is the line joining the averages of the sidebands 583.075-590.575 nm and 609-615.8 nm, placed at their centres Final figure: -0.04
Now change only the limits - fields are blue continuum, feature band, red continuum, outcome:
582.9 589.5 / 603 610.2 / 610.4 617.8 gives -0.03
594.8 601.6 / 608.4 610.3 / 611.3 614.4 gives 0.03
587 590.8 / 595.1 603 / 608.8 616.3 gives -0.05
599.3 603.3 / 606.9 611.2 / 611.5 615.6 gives 0.03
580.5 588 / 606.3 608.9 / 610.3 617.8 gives 0.01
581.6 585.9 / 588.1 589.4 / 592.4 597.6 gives 0.11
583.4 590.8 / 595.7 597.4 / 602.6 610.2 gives -0.02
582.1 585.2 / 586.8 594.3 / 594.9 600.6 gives 0.07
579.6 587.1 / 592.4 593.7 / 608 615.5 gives 0.03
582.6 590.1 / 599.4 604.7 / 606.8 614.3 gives -0.02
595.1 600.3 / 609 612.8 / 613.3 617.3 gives -0.03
